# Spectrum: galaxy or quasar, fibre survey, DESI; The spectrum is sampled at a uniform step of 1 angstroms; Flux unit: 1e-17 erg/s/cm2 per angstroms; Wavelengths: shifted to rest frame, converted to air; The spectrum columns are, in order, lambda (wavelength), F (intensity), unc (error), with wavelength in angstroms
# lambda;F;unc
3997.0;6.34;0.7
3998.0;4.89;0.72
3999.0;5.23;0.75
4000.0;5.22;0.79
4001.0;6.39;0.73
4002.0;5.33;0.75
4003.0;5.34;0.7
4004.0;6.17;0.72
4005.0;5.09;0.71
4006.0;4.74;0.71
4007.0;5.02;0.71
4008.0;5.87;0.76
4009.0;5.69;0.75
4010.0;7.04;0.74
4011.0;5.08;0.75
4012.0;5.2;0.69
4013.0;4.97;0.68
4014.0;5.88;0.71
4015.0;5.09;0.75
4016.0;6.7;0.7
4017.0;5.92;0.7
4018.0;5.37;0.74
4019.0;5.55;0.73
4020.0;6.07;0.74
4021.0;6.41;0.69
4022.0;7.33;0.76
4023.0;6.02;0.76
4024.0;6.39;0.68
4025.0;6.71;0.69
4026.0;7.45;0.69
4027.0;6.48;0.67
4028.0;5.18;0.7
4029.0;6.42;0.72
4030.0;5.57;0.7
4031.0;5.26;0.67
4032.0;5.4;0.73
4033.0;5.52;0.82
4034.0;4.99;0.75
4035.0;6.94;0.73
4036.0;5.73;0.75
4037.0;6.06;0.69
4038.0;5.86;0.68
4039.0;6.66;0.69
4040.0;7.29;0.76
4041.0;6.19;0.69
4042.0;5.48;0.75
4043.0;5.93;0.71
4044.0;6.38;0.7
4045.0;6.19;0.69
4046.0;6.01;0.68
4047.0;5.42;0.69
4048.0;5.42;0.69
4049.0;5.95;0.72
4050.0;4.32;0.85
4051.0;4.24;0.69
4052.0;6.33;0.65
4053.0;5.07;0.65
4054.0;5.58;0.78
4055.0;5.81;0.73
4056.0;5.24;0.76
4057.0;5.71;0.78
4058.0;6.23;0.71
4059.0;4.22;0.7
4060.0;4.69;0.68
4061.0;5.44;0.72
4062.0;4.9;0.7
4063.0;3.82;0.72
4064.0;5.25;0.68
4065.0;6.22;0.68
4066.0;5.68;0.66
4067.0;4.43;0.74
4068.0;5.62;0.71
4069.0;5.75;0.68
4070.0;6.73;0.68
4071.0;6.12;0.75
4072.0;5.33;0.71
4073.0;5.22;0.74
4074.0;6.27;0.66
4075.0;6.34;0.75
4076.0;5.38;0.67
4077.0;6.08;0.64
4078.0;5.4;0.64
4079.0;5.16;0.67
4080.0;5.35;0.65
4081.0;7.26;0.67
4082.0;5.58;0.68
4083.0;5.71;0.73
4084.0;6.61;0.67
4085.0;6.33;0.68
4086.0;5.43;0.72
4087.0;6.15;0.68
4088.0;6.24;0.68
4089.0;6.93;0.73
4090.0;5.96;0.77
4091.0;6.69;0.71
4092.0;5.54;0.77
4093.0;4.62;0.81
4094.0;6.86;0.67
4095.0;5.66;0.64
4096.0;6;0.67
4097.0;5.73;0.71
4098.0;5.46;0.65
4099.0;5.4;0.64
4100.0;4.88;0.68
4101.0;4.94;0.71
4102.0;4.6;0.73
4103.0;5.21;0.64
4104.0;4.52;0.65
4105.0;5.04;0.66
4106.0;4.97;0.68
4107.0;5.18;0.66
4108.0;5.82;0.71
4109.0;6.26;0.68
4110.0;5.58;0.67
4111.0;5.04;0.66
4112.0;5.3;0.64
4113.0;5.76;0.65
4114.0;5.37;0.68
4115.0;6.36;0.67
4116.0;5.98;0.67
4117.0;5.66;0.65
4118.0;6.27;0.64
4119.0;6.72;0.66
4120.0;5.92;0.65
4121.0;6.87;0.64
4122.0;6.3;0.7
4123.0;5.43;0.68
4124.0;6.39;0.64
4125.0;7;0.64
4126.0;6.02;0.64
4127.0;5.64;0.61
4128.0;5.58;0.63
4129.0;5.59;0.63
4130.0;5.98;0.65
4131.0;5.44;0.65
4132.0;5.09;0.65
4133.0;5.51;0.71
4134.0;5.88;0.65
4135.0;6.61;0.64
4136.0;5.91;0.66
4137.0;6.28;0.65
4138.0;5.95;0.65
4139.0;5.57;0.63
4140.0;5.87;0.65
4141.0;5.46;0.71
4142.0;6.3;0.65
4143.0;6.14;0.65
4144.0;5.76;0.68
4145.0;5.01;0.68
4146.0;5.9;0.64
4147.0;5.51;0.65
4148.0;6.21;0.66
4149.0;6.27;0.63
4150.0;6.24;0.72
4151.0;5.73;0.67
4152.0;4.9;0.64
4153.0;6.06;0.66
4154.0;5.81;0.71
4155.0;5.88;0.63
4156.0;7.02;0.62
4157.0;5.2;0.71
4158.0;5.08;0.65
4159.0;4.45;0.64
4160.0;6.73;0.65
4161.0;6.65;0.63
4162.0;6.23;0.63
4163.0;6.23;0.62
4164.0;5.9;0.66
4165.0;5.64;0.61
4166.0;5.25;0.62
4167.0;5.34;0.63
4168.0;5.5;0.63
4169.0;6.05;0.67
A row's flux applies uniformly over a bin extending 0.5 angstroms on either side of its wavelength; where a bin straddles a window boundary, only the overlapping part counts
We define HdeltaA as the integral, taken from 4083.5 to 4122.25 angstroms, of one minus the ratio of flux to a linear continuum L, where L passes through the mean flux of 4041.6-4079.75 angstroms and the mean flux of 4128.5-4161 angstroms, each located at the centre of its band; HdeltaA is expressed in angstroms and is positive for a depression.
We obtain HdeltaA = -0.6 angstroms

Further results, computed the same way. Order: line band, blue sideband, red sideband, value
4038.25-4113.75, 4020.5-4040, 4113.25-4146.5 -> 5.3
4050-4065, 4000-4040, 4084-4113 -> 1.5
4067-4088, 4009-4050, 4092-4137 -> -0.2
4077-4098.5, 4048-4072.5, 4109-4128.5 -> -1.1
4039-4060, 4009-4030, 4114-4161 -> 1.2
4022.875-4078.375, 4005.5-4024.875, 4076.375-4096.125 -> 1.7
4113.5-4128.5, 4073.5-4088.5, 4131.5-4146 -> -0.6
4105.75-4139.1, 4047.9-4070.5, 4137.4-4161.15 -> -1.2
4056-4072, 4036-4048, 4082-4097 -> 1.8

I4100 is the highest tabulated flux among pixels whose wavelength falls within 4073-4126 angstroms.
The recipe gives 7.26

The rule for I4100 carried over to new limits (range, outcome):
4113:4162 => 7.02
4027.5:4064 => 7.29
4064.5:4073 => 6.73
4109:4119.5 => 6.72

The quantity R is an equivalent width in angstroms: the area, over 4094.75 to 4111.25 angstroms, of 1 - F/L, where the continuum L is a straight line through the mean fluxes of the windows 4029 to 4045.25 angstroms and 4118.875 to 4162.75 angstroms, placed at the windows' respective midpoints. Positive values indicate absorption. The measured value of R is 1.7 angstroms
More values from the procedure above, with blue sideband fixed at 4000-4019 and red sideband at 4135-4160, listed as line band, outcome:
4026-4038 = -0.5 angstroms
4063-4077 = 0.1 angstroms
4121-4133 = -0.2 angstroms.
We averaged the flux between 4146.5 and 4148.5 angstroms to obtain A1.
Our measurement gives 5.86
